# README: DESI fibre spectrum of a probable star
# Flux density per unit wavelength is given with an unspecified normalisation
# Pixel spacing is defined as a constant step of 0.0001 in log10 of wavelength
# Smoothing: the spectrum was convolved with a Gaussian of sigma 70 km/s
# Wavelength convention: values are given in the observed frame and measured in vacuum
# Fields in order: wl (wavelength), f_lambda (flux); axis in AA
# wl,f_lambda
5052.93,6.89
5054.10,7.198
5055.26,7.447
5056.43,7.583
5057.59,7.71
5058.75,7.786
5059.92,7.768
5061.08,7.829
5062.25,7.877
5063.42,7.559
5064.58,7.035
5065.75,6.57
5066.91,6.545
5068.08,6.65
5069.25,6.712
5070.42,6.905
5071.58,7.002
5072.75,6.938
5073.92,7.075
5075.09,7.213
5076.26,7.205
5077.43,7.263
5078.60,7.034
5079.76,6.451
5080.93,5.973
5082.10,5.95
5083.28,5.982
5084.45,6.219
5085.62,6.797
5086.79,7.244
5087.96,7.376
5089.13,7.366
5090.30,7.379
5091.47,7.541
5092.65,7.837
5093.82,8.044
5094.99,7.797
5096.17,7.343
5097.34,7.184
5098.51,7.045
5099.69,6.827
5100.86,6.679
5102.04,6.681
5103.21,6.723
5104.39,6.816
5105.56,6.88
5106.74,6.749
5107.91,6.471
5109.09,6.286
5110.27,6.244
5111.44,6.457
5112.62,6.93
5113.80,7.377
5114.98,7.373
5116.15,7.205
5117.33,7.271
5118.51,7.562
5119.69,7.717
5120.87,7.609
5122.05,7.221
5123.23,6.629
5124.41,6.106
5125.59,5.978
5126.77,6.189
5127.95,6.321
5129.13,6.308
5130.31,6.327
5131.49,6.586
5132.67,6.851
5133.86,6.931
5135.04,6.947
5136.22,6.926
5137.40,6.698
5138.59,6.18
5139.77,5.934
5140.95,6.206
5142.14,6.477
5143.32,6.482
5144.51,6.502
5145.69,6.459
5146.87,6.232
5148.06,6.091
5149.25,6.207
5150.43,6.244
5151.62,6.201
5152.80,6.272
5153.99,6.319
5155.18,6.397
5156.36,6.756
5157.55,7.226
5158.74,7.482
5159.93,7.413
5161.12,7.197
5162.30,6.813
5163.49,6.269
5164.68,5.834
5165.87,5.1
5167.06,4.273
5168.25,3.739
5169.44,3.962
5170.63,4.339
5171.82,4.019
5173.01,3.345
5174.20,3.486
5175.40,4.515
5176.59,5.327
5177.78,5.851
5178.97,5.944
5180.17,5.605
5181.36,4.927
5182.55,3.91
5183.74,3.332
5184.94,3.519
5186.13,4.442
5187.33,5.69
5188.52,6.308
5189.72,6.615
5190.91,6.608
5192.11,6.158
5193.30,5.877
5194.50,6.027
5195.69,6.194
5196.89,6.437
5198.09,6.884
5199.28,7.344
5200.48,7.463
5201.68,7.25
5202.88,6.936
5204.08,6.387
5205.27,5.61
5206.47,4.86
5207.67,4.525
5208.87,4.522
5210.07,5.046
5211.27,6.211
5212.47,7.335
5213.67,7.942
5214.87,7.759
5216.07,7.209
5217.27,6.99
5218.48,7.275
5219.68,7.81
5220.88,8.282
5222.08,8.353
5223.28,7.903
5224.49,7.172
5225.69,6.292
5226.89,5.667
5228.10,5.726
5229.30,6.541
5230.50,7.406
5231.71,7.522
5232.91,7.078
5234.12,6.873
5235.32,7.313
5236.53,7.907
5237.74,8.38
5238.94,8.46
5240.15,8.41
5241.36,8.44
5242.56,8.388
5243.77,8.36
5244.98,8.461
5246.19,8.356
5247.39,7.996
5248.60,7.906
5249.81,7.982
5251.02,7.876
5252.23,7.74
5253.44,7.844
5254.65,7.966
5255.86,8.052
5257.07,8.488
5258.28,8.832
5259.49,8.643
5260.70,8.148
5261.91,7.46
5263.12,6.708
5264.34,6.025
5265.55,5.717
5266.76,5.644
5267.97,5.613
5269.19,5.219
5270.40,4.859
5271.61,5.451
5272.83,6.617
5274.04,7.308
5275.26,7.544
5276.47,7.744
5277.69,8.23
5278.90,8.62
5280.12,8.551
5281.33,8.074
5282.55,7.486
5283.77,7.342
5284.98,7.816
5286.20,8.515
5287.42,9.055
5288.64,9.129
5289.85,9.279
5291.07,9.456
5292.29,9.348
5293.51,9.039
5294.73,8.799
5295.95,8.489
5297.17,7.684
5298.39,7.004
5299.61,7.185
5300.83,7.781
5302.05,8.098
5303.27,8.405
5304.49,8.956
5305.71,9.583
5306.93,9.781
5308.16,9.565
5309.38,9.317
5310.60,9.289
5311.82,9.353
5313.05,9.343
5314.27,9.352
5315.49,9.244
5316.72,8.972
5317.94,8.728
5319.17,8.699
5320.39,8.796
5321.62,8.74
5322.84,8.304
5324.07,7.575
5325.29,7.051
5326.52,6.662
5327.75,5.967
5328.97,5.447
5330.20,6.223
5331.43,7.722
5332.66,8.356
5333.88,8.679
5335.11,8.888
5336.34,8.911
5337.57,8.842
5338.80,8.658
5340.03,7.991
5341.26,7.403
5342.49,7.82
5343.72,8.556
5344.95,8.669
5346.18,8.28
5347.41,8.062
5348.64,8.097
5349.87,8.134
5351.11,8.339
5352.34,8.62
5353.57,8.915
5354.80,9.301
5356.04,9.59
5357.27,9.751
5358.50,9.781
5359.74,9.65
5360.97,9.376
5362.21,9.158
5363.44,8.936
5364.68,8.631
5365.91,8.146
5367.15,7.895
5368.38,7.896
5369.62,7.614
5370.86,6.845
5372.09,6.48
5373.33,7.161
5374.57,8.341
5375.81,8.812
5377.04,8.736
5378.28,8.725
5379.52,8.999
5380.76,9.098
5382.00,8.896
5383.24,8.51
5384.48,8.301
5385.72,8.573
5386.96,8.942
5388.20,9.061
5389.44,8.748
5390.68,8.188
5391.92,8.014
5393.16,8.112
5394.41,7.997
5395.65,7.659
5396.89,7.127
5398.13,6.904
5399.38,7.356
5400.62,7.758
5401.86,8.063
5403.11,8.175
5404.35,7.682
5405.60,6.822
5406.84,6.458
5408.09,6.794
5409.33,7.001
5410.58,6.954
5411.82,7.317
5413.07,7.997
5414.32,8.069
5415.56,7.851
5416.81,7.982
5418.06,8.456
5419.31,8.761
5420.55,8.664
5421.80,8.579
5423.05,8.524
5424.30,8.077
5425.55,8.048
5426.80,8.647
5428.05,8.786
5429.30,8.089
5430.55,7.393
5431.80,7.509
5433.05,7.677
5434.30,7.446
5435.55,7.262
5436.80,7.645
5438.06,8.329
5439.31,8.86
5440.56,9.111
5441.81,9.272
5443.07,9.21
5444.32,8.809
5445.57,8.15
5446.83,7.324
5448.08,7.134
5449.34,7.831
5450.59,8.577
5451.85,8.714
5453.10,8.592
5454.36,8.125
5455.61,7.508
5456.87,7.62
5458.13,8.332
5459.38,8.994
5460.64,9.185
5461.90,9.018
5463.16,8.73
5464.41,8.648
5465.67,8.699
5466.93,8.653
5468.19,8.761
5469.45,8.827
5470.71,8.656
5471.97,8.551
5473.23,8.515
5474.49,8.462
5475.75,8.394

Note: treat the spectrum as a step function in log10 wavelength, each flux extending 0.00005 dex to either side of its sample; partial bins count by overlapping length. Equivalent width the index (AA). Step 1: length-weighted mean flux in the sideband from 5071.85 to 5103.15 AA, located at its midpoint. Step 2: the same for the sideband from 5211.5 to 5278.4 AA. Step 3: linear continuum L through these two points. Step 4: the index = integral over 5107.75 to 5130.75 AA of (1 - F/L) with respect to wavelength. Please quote 1.0 AA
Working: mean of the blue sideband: 7.01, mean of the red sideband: 7.4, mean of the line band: 6.79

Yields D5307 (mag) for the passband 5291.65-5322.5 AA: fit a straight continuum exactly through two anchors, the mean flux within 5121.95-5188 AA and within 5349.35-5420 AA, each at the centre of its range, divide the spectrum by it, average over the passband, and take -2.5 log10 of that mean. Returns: -0.186 mag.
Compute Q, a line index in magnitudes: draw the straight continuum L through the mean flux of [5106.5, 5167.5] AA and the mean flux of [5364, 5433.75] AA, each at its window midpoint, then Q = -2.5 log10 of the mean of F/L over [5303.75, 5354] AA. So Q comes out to -0.10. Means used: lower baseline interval 6.58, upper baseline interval 8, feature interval 8.39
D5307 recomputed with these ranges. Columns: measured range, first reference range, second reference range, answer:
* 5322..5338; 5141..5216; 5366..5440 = -0.04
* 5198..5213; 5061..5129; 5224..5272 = 0.17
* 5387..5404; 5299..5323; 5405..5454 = 0.04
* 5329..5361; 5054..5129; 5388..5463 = -0.09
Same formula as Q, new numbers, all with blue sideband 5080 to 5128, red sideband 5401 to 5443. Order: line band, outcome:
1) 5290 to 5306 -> -0.12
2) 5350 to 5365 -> -0.18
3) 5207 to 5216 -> 0.17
